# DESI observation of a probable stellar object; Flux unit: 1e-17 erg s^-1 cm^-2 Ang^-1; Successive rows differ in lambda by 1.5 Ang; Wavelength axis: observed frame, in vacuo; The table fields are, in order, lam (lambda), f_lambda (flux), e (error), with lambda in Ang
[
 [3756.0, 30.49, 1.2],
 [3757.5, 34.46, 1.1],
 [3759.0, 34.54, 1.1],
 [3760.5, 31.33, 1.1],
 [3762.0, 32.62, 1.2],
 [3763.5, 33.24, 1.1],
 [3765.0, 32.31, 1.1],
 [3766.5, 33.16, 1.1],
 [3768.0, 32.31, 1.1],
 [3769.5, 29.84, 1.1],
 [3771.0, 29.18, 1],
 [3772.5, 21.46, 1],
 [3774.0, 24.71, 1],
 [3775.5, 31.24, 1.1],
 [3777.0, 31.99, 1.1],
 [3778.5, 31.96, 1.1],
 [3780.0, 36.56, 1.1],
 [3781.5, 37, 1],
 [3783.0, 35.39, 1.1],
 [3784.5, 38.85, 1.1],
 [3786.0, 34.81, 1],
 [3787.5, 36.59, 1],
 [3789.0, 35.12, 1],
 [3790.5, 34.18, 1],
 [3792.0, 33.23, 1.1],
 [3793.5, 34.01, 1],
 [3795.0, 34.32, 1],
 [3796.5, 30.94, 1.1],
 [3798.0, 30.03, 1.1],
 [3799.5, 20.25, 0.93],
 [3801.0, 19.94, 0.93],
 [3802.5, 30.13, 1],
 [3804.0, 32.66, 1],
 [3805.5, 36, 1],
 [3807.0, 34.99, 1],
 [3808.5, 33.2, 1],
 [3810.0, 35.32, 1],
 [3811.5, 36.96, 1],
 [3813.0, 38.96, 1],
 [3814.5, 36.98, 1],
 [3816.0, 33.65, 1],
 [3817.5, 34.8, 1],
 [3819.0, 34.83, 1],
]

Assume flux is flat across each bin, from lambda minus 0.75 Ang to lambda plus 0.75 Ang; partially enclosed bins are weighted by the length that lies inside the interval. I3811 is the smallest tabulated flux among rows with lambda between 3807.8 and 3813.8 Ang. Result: 33.2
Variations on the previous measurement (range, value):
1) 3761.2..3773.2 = 21.46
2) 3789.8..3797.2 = 30.94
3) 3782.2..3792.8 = 33.23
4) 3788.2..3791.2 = 34.18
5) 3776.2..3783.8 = 31.96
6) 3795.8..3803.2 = 19.94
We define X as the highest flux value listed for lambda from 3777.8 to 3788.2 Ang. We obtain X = 38.85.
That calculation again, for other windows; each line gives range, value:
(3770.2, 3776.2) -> 31.24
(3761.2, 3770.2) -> 33.24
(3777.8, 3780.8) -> 36.56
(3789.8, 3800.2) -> 34.32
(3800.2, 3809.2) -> 36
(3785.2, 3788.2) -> 36.59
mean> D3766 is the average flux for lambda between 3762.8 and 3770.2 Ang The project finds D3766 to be 32.2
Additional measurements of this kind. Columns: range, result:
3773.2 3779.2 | 29.9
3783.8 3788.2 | 36.7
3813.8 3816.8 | 35.3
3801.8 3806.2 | 32.9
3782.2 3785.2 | 37.1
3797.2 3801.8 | 23.6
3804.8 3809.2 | 34.7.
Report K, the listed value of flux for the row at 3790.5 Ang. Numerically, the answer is 34.18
